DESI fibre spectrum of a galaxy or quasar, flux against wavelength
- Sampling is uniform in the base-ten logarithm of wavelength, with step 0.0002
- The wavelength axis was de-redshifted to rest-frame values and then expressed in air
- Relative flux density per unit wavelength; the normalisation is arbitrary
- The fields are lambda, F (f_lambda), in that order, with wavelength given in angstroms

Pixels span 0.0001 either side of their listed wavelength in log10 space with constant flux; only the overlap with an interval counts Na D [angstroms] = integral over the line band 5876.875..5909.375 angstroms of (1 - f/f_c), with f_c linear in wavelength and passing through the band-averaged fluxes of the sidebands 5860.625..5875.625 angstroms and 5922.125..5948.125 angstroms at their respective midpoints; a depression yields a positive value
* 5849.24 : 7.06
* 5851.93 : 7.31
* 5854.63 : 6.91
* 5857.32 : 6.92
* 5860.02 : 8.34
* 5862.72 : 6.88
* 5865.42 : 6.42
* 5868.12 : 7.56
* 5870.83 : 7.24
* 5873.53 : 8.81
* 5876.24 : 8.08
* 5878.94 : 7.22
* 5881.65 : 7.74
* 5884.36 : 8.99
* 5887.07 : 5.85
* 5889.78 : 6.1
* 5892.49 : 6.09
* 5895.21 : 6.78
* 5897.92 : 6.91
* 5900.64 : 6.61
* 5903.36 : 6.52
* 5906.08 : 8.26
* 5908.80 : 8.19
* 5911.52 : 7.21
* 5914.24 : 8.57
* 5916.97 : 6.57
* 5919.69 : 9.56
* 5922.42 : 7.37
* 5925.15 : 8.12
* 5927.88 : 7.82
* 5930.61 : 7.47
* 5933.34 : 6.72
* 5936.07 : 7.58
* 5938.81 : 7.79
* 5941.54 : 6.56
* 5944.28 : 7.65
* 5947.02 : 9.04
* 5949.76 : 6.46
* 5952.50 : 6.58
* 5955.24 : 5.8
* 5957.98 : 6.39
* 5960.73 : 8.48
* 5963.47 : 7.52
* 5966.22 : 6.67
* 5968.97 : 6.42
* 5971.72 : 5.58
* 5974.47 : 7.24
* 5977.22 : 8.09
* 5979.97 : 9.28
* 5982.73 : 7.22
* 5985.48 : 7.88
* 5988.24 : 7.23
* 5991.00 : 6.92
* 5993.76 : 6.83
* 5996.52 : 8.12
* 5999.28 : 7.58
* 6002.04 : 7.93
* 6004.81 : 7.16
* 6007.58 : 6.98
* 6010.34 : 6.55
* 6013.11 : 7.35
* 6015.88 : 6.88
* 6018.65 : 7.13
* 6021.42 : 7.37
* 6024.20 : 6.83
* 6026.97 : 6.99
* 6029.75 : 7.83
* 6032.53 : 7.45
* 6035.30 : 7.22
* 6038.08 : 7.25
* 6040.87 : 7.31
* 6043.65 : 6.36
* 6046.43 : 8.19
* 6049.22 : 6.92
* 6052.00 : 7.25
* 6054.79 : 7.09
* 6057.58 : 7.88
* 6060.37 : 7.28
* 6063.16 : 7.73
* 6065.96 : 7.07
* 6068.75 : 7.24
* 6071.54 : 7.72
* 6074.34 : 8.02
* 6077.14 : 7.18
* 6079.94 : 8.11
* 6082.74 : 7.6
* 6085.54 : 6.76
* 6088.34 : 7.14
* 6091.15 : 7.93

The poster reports 1.8 angstroms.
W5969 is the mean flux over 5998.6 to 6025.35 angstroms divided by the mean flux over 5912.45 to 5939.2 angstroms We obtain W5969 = 0.93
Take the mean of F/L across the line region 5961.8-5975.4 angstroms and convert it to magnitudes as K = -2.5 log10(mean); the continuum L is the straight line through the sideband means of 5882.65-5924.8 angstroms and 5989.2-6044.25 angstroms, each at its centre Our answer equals 0.09 mag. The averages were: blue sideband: 7.33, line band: 6.71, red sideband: 7.21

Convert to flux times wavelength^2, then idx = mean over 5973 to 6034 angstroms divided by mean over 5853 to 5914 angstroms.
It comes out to 1.1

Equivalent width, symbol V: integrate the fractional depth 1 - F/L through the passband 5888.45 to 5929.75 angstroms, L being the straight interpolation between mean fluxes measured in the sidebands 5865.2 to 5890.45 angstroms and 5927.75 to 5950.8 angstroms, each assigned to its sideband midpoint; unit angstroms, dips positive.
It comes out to 0.5 angstroms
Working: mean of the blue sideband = 7.48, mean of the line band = 7.38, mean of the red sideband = 7.45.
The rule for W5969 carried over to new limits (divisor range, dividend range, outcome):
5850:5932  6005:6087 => 0.98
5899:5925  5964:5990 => 0.95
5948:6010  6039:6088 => 1.03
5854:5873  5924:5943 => 1.02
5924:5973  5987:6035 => 1.01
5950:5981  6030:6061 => 1.04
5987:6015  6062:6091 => 1.03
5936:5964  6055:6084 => 1.05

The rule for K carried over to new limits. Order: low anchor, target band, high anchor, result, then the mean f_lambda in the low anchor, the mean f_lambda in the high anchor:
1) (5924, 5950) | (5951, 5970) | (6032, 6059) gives 0.100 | 7.56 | 7.29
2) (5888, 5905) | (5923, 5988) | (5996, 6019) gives -0.062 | 6.51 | 7.28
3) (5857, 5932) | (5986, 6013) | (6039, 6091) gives 0.020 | 7.44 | 7.39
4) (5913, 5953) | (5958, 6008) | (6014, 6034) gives 0.002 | 7.61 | 7.22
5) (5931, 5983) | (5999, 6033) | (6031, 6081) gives 0.017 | 7.22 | 7.4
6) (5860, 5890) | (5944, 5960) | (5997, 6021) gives 0.050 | 7.45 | 7.24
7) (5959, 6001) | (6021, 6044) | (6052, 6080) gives 0.037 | 7.4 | 7.49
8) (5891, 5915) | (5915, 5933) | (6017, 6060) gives -0.082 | 7.2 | 7.27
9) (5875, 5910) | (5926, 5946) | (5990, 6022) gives -0.033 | 7.17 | 7.23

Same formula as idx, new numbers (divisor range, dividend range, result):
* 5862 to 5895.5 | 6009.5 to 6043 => 1.04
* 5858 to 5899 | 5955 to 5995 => 1.03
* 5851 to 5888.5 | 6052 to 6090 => 1.07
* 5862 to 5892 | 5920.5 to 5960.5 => 1.02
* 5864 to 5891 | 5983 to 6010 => 1.04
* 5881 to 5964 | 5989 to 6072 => 1.03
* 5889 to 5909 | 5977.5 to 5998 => 1.15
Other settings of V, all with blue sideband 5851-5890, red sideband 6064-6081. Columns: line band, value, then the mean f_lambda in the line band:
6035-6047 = 0.5 angstroms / 7.21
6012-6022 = 0.5 angstroms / 7.17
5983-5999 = 0.2 angstroms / 7.4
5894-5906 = 0.9 angstroms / 6.87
